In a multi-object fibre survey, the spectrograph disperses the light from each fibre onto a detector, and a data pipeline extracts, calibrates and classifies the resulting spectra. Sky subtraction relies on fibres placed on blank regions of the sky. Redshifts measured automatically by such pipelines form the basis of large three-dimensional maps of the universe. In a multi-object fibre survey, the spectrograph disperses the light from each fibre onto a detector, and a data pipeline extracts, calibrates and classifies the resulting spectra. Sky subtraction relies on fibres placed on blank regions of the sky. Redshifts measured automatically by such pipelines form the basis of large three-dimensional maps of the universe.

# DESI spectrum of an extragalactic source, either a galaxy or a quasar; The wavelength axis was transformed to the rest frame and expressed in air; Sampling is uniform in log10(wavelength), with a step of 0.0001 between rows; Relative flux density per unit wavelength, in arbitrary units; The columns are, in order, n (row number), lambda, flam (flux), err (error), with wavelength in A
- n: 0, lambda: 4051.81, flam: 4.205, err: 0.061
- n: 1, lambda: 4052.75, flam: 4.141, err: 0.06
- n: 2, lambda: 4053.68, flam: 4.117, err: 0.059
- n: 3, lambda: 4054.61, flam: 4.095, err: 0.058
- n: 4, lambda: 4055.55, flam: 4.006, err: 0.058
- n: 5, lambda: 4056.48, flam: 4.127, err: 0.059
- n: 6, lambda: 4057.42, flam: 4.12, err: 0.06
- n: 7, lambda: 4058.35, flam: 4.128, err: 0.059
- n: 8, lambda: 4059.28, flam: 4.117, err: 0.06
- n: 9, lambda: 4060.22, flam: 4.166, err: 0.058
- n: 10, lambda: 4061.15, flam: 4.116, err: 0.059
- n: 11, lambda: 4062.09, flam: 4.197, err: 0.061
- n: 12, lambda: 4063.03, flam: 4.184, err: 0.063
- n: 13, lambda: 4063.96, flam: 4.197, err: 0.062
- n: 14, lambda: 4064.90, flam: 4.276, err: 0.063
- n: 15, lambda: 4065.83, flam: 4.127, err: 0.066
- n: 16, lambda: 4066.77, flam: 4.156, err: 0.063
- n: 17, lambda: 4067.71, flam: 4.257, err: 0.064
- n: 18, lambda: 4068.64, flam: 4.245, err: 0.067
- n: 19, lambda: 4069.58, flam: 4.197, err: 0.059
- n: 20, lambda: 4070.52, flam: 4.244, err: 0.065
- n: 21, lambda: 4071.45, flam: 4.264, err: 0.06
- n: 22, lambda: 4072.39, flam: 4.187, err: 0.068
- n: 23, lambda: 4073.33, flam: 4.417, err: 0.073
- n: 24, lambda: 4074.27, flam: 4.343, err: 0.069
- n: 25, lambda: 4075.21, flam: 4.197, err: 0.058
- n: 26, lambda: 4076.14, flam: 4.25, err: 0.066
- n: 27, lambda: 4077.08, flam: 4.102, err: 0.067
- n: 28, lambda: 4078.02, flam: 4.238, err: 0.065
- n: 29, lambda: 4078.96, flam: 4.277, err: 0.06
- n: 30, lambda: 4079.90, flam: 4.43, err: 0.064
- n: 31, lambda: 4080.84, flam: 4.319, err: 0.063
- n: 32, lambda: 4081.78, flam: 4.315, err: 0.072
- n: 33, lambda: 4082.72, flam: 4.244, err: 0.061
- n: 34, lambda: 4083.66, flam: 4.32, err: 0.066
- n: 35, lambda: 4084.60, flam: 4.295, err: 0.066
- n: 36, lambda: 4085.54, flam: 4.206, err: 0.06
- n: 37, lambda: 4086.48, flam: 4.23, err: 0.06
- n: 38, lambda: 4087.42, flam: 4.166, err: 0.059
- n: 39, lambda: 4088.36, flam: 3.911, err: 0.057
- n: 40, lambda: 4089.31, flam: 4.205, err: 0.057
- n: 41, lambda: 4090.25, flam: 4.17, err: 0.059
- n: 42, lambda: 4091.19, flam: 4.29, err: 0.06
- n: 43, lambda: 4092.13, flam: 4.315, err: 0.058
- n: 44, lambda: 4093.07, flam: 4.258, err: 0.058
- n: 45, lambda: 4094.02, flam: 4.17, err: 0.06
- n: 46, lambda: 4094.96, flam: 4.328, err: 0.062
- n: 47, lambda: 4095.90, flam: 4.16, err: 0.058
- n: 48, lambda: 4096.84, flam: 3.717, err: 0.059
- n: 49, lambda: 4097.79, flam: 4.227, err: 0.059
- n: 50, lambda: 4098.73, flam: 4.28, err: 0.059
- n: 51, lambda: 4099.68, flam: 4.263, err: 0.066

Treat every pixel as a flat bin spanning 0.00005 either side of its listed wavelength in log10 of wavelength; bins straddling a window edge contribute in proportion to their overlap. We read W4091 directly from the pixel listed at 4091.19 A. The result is 4.29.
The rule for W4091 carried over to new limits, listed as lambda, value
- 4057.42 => 4.12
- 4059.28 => 4.117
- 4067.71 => 4.257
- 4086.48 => 4.23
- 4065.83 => 4.127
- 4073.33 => 4.417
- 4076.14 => 4.25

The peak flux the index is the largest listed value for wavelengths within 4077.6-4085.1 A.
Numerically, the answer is 4.43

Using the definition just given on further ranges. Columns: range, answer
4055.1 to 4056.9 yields 4.127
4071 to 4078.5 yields 4.417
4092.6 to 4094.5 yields 4.258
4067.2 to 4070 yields 4.257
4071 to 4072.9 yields 4.264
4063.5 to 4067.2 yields 4.276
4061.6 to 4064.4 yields 4.197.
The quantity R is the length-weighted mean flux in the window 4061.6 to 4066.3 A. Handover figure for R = 4.19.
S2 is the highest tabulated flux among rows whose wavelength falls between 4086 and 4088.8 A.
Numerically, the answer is 4.23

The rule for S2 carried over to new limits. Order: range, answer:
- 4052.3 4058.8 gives 4.141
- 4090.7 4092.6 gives 4.315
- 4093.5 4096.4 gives 4.328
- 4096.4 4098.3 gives 4.227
